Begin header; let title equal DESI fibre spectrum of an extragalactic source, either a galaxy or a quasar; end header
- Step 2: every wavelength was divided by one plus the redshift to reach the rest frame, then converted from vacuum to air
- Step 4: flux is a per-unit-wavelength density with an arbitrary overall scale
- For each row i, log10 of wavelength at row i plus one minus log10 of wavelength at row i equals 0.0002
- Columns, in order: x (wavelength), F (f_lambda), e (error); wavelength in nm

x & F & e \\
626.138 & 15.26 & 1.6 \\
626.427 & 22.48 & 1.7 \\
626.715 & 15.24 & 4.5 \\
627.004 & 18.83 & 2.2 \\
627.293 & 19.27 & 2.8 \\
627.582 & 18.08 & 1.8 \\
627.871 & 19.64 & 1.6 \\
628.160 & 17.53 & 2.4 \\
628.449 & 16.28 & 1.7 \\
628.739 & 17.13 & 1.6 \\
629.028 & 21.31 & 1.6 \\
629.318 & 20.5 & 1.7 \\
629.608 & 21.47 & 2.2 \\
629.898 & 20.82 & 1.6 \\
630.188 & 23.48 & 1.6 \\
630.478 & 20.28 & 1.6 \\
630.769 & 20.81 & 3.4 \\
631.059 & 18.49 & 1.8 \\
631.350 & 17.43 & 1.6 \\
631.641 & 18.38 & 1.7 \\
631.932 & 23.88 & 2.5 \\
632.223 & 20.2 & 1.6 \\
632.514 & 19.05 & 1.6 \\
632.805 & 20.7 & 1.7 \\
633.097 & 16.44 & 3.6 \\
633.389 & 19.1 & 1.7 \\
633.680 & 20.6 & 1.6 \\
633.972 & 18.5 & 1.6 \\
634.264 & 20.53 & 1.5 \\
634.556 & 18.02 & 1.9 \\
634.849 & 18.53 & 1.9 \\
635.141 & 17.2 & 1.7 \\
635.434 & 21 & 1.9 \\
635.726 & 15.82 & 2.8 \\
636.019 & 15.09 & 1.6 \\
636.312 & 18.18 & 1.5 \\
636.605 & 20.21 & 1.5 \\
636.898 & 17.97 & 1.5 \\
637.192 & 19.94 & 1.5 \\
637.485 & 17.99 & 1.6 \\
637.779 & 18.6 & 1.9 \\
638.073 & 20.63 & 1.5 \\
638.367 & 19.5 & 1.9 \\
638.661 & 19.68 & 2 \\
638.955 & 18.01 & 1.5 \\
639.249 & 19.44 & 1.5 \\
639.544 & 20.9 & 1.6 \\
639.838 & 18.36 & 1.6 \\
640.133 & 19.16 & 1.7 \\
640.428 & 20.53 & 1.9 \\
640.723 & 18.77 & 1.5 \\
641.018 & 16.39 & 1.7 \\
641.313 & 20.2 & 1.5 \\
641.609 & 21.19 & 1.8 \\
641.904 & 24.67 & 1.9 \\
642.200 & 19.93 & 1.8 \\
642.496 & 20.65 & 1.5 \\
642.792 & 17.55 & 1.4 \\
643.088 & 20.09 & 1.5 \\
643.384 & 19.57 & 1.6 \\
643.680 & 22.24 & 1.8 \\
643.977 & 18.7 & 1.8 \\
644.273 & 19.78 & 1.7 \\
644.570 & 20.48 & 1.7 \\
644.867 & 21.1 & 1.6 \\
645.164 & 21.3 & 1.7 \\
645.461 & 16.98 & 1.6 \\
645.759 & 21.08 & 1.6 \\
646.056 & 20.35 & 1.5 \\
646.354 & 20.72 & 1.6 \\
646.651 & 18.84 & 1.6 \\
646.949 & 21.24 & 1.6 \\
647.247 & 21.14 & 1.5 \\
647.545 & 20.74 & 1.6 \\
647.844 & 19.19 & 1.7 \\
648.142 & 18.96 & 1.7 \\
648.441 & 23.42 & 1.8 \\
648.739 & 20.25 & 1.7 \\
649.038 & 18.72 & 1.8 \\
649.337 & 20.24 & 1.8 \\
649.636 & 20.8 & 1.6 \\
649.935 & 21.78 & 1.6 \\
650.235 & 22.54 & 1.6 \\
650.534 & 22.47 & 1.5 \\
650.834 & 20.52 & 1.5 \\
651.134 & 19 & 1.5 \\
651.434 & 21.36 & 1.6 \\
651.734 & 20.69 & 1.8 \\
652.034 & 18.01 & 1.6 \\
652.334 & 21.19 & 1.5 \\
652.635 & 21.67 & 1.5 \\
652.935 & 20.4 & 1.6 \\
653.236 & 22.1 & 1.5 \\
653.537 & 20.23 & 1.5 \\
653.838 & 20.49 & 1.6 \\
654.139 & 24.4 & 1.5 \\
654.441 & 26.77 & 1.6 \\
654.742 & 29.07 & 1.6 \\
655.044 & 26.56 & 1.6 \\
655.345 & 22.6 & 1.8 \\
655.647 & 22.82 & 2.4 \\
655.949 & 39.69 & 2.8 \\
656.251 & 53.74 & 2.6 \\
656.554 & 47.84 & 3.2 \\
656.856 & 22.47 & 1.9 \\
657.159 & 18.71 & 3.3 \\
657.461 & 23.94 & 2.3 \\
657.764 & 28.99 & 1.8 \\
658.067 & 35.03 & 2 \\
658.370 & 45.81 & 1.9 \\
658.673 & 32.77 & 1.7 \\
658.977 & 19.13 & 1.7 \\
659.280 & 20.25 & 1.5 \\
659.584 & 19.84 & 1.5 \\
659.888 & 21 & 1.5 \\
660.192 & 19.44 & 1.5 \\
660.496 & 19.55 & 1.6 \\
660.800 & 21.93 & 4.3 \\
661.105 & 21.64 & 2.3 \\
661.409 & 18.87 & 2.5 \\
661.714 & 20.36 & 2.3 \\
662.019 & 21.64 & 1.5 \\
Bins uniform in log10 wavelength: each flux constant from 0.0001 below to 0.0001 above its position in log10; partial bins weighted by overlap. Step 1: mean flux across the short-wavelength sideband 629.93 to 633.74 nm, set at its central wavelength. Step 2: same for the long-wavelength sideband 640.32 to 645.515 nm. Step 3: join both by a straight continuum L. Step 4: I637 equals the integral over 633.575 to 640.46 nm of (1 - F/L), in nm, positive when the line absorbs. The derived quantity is 0.38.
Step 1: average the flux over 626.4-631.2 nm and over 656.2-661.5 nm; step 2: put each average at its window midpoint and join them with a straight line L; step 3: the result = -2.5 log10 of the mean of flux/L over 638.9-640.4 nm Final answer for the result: 0.15 mag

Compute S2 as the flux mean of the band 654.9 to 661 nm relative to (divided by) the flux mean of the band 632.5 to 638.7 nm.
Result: 1.5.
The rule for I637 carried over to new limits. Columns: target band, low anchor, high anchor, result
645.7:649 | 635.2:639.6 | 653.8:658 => 0.55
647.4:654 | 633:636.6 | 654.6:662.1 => 0.95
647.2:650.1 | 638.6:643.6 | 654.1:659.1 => 0.53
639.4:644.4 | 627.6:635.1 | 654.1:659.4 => 0.84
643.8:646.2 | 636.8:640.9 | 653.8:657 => 0.37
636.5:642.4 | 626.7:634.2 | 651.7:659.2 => 0.72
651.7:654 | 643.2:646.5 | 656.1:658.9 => 0.66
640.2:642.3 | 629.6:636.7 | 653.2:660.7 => 0.18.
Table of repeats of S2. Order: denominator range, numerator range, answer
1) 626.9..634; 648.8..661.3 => 1.27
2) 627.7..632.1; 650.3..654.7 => 1.09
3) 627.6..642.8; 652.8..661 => 1.39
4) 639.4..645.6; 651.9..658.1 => 1.35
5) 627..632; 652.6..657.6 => 1.40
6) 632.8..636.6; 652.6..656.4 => 1.47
